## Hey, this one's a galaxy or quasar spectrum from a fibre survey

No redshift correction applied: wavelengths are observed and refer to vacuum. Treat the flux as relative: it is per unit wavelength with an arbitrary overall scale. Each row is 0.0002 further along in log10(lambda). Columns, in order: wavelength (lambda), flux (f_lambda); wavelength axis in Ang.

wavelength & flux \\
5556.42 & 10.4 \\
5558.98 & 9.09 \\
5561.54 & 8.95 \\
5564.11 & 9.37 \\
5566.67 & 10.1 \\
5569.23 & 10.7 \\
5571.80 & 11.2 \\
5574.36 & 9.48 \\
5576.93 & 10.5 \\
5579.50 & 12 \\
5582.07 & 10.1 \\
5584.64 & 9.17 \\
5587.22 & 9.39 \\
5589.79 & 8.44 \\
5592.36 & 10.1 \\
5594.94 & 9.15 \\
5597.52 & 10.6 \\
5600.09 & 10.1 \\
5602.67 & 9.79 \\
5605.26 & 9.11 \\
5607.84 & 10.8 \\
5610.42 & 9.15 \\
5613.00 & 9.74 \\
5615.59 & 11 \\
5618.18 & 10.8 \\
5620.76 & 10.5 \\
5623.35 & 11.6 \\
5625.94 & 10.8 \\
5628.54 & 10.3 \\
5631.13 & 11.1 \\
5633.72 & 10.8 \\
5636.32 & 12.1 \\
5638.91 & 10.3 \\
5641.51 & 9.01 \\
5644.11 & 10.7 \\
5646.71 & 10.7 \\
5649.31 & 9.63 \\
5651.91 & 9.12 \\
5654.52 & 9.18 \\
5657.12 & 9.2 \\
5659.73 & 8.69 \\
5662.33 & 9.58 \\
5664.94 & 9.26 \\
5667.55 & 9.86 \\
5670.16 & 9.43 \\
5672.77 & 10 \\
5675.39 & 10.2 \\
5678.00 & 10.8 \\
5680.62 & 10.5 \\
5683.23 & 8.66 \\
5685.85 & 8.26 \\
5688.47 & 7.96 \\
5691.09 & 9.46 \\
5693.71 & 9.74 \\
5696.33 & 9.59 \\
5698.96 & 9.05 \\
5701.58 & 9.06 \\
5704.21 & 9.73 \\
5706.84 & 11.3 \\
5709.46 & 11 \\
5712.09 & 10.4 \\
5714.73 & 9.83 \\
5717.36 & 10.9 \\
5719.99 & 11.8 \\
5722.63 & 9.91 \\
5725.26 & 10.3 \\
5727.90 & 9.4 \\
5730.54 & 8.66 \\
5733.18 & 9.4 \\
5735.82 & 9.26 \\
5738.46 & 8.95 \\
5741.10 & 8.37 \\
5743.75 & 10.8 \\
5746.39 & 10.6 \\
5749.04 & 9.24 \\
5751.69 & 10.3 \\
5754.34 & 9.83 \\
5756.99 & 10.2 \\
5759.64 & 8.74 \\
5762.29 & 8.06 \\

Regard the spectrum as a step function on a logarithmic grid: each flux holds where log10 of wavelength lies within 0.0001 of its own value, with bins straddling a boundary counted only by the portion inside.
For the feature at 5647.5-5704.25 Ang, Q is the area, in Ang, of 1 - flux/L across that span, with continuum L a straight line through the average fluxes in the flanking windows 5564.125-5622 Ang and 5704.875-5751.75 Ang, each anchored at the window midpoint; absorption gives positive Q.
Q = 3.5 Ang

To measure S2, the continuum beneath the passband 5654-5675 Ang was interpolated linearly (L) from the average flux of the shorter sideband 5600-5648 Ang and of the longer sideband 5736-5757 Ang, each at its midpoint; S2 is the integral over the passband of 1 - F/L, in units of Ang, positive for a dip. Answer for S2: 1.6 Ang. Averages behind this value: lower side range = 10.4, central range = 9.44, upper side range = 9.73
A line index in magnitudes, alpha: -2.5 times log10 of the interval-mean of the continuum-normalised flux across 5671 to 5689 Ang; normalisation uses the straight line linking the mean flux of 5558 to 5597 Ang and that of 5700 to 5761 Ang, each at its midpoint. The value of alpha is 0.04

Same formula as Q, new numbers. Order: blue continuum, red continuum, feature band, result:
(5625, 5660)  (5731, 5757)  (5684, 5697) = 1.24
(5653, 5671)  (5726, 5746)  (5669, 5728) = -3.55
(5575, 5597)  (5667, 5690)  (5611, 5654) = -3.46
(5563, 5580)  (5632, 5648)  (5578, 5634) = 1.72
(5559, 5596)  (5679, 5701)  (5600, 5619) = -0.71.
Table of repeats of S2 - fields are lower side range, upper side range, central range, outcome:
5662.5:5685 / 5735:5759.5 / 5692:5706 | 0.4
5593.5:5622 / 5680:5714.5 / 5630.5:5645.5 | -1.1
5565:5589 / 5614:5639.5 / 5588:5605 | 1.4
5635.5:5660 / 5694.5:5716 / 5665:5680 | -0.1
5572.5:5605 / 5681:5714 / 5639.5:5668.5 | 0.4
